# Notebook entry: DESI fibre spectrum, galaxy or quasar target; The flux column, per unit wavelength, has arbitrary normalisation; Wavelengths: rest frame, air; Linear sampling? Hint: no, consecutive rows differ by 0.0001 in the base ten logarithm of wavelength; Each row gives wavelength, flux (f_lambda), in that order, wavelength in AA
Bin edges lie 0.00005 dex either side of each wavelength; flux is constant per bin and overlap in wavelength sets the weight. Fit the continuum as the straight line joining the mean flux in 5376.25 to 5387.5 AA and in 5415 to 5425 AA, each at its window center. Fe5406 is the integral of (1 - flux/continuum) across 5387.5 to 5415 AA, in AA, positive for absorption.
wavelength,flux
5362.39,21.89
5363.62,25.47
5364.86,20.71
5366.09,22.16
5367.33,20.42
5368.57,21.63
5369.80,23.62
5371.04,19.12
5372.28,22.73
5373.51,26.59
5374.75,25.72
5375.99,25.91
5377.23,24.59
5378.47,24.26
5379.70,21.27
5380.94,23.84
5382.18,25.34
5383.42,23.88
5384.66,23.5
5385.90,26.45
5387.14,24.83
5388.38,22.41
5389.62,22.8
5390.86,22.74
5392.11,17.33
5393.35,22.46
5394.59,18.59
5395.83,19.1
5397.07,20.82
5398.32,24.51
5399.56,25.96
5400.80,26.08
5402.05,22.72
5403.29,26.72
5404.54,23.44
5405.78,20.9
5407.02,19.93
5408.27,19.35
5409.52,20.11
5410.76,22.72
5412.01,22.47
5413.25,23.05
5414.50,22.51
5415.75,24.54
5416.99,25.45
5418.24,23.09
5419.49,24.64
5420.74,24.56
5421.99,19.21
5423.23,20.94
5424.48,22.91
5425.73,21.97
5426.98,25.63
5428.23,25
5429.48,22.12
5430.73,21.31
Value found 1.8 AA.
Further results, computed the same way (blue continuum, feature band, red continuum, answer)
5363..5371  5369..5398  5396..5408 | -0.5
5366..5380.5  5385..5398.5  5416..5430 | 0.7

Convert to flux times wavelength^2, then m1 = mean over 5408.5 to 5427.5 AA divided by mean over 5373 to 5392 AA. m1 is 0.96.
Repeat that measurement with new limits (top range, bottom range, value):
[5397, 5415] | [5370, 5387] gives 0.96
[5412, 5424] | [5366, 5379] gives 1.00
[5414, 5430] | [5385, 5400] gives 1.06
